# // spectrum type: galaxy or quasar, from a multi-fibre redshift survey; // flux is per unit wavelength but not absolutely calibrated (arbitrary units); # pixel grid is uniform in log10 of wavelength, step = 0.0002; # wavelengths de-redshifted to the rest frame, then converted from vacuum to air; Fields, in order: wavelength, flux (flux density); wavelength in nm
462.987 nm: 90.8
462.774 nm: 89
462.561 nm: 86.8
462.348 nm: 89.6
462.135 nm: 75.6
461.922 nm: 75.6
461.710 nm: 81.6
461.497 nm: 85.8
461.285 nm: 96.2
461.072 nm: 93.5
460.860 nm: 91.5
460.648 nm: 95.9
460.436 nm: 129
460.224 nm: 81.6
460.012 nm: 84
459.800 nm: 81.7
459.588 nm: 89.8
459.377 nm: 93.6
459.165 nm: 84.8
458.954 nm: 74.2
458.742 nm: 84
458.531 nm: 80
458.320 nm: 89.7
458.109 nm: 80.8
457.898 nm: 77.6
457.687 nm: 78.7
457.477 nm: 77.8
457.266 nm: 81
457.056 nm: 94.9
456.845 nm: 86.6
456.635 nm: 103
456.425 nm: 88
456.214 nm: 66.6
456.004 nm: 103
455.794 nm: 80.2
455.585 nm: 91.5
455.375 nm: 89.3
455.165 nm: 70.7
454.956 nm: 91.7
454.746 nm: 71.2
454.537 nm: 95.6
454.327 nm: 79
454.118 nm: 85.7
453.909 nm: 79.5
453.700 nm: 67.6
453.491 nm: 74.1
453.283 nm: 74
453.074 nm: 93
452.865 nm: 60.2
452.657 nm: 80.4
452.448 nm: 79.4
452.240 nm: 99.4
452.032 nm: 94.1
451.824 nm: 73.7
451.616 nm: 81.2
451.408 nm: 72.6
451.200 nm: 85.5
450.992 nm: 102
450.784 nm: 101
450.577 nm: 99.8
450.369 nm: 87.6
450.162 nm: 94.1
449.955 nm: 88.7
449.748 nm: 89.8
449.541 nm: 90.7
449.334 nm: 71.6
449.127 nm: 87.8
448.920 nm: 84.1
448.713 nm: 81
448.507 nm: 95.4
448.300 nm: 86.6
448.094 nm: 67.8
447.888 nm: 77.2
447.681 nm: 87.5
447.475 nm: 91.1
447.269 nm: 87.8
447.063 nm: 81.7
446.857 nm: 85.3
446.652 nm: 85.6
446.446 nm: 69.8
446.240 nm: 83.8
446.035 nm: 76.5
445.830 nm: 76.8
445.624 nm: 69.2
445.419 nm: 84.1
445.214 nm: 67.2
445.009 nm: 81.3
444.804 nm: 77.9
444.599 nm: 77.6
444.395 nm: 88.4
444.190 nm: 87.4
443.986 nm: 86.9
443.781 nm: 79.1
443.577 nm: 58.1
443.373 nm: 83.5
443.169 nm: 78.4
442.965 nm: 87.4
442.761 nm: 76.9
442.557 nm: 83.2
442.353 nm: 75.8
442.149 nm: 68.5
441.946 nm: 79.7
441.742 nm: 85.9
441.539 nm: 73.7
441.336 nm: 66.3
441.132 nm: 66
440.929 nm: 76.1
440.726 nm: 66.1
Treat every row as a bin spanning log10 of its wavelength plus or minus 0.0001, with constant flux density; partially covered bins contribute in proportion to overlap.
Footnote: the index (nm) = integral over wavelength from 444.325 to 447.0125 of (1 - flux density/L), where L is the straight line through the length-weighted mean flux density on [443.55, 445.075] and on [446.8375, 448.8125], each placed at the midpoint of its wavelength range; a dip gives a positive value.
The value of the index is 0.11 nm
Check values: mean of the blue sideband 80.6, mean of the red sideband 84.1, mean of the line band 78.7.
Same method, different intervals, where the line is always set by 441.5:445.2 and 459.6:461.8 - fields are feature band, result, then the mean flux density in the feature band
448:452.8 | -0.12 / 86.5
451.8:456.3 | 0.26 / 82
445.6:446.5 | 0.06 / 76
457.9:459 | 0.10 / 81.7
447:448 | -0.03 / 85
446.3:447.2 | 0.01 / 81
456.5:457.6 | 0.01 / 88.5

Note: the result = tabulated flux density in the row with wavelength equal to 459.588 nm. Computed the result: 89.8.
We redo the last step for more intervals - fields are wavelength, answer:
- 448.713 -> 81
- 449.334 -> 71.6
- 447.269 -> 87.8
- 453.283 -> 74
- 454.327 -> 79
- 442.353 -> 75.8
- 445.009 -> 81.3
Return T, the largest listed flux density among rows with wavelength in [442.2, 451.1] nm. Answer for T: 102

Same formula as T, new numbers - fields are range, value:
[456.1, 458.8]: 103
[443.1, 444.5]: 88.4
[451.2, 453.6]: 99.4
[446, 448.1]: 91.1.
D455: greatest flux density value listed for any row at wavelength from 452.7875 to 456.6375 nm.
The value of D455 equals 103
